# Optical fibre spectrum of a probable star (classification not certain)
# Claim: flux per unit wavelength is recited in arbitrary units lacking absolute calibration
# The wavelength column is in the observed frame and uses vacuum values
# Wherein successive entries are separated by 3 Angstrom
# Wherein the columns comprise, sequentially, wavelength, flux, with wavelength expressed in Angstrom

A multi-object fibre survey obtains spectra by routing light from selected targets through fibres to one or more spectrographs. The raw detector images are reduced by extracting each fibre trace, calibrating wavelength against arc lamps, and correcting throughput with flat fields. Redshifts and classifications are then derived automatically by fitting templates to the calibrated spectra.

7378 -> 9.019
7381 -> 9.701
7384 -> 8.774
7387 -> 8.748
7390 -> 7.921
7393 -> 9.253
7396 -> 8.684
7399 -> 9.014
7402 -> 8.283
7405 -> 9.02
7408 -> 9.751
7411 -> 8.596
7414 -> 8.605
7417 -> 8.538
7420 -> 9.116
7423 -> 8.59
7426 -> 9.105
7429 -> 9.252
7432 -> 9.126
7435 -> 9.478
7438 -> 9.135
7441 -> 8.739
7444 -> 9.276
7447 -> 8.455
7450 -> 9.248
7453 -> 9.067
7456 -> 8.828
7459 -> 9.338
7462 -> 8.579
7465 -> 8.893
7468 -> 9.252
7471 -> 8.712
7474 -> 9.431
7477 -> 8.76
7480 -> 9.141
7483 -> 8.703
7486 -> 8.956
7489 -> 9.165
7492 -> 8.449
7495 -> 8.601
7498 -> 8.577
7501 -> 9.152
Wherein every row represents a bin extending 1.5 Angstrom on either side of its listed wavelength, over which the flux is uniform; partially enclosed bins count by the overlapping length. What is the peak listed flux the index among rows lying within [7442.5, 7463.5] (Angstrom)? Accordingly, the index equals 9.338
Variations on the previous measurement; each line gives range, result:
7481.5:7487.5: 8.956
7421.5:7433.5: 9.252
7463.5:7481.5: 9.431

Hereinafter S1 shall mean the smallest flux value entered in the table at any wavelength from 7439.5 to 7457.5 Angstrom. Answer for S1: 8.455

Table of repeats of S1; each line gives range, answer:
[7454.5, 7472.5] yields 8.579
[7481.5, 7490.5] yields 8.703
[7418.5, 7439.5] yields 8.59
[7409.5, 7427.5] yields 8.538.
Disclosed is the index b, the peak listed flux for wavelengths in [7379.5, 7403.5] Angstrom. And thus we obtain 9.701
